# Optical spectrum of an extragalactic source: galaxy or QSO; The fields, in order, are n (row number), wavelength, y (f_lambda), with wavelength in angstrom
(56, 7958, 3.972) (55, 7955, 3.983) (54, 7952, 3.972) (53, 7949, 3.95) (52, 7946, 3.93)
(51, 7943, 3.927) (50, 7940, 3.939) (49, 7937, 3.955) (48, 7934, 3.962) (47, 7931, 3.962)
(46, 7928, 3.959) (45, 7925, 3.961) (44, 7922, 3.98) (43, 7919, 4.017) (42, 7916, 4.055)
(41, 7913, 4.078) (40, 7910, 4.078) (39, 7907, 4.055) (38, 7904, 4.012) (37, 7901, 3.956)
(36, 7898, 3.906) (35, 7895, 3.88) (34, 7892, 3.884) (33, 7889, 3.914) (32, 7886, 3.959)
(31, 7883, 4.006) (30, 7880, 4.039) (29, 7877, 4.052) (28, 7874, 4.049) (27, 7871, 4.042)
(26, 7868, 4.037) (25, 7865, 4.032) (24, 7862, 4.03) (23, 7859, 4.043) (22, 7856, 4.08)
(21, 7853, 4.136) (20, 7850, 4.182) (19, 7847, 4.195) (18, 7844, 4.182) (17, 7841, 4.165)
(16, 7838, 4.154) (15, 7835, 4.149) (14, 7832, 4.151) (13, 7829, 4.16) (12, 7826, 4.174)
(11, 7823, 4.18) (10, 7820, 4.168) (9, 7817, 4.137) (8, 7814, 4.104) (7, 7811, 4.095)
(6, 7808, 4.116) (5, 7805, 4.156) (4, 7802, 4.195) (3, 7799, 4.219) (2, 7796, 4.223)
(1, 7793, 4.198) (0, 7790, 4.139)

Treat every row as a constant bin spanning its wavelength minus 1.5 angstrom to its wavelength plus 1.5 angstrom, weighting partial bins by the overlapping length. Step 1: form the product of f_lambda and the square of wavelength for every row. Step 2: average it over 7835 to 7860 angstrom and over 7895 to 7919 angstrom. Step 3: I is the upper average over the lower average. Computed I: 0.98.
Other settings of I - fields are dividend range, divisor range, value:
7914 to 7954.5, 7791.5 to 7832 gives 0.98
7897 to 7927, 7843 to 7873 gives 0.99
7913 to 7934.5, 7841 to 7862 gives 0.98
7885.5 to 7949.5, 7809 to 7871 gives 0.98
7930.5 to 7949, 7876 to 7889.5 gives 1.00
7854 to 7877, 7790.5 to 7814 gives 0.99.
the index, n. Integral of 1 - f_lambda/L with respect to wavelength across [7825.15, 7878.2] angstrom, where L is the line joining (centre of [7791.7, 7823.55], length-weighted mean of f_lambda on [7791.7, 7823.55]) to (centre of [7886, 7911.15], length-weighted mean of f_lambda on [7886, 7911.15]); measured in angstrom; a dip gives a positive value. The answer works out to -0.6 angstrom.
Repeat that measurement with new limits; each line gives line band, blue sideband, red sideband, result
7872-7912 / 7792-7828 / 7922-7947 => 0.4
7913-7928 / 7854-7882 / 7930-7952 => -0.1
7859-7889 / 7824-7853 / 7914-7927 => 0.5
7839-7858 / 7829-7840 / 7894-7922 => -0.1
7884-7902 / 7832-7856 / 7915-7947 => 0.6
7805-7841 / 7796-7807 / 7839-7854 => 0.3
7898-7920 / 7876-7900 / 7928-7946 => -0.4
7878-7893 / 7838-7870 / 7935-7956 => 0.3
